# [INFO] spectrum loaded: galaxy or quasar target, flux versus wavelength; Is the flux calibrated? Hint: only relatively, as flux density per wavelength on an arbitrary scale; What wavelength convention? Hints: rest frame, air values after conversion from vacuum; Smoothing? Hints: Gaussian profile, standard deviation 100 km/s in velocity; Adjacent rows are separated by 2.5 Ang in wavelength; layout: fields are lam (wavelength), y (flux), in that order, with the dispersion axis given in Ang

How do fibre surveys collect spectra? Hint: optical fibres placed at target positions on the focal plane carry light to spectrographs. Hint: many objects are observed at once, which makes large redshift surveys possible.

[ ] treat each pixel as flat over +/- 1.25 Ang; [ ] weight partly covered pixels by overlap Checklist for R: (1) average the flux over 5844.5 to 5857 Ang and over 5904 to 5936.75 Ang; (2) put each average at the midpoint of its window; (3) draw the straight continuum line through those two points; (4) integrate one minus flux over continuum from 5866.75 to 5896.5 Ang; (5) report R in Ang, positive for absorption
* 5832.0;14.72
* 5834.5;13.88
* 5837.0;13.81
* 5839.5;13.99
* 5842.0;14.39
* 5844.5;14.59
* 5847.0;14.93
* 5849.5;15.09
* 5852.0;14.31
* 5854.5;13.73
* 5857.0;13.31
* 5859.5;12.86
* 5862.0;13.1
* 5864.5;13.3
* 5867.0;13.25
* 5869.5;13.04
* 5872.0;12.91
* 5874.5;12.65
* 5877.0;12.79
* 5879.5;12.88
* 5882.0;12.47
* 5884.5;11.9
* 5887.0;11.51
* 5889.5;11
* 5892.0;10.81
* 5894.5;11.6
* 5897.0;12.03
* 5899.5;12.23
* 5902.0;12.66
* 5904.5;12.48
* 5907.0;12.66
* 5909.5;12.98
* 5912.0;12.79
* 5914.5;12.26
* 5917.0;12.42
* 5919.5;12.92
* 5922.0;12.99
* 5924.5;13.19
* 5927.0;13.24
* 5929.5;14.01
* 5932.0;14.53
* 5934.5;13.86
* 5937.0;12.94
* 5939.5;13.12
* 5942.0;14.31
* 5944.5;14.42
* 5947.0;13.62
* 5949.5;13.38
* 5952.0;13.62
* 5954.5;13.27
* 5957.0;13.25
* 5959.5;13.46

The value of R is 3.53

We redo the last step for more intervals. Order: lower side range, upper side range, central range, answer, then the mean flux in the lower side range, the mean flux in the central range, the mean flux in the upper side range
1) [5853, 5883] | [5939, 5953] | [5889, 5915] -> 2.3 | 13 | 12.2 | 13.8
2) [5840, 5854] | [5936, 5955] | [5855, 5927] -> 8.1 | 14.6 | 12.6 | 13.6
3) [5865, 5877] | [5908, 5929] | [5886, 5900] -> 1.6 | 13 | 11.5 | 12.9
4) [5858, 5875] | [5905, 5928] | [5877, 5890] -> 0.9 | 13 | 12.1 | 12.8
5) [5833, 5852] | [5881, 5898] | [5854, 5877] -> -0.1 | 14.4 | 13.1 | 11.6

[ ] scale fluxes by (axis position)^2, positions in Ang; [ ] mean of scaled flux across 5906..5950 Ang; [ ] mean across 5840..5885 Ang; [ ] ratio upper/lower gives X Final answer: 1.0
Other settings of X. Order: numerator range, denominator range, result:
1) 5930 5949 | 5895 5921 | 1.12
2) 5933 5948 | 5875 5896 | 1.18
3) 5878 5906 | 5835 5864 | 0.87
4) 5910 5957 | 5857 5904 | 1.10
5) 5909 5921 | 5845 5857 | 0.90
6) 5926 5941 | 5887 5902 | 1.19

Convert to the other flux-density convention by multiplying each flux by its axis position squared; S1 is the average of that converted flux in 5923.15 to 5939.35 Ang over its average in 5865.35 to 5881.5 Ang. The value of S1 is 1.07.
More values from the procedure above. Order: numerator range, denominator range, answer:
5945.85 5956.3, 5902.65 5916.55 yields 1.08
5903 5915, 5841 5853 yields 0.88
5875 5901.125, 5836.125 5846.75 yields 0.85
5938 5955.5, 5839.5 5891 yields 1.06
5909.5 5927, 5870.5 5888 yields 1.04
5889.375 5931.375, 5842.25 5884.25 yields 0.95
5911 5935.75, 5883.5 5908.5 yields 1.12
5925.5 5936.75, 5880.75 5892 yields 1.21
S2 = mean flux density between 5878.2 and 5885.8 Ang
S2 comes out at 12.4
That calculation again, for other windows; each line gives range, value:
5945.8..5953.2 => 13.5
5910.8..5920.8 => 12.6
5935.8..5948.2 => 13.7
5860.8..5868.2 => 13.2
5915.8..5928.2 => 13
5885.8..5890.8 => 11.2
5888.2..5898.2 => 11.4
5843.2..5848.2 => 14.8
